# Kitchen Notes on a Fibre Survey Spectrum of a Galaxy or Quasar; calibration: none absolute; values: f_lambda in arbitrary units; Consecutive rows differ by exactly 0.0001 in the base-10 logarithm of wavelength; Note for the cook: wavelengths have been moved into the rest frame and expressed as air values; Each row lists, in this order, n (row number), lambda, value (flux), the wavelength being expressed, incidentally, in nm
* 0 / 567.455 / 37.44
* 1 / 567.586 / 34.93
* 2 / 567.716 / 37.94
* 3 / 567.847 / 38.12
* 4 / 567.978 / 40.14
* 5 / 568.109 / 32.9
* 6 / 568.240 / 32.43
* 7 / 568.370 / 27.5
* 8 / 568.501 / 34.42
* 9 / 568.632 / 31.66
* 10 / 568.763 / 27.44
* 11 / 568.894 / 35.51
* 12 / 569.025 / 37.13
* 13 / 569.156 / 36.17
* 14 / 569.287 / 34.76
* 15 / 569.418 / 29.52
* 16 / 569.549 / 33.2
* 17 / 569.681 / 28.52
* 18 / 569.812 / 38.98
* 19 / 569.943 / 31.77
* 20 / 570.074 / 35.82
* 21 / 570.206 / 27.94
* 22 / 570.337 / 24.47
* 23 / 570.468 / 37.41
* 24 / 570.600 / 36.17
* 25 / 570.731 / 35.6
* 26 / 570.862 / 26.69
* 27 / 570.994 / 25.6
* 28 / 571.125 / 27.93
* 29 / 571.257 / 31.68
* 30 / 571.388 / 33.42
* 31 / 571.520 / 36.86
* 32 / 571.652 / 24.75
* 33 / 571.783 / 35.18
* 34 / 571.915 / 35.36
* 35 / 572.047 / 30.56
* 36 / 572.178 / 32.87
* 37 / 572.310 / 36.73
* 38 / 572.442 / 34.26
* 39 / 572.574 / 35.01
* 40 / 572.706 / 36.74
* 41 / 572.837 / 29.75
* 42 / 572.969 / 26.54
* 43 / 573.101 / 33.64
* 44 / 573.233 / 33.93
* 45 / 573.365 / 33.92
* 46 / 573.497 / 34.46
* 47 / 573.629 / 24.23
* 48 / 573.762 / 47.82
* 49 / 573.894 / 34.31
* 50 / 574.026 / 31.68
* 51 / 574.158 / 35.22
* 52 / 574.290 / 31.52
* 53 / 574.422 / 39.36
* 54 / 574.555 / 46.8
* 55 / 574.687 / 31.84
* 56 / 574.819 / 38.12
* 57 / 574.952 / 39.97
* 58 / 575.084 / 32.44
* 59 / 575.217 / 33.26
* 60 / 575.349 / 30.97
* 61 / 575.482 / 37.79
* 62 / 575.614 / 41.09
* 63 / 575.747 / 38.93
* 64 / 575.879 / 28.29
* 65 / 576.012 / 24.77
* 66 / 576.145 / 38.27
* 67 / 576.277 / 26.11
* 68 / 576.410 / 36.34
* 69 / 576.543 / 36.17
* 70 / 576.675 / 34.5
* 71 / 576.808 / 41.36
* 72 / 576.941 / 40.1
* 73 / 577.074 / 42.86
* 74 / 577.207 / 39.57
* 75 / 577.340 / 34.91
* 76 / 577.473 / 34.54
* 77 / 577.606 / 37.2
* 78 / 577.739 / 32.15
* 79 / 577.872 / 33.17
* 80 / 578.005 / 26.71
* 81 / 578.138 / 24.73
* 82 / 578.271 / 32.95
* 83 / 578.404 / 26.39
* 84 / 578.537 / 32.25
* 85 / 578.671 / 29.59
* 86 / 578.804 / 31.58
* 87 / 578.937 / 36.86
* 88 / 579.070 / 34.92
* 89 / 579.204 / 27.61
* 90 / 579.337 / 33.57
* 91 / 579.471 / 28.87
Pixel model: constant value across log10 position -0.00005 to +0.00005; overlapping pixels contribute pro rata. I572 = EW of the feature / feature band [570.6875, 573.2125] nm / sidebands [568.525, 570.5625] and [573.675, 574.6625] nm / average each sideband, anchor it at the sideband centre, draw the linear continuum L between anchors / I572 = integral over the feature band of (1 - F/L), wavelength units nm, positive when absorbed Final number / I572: 0.229 nm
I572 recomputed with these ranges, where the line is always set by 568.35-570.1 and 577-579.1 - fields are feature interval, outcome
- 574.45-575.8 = -0.16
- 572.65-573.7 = 0.05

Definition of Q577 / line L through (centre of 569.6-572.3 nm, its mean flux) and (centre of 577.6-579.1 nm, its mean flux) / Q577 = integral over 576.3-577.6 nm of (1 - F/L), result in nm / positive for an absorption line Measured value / -0.25 nm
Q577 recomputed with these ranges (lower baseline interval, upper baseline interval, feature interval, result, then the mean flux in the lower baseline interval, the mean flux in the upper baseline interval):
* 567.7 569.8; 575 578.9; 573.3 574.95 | -0.11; 33.6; 33.8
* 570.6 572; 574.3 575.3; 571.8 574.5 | 0.03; 31.5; 37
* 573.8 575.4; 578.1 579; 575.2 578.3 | -0.14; 35.7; 30.8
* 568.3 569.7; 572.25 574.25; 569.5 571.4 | 0.08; 32.5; 33.8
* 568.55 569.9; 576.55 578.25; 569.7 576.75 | 0.11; 33.3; 35.1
